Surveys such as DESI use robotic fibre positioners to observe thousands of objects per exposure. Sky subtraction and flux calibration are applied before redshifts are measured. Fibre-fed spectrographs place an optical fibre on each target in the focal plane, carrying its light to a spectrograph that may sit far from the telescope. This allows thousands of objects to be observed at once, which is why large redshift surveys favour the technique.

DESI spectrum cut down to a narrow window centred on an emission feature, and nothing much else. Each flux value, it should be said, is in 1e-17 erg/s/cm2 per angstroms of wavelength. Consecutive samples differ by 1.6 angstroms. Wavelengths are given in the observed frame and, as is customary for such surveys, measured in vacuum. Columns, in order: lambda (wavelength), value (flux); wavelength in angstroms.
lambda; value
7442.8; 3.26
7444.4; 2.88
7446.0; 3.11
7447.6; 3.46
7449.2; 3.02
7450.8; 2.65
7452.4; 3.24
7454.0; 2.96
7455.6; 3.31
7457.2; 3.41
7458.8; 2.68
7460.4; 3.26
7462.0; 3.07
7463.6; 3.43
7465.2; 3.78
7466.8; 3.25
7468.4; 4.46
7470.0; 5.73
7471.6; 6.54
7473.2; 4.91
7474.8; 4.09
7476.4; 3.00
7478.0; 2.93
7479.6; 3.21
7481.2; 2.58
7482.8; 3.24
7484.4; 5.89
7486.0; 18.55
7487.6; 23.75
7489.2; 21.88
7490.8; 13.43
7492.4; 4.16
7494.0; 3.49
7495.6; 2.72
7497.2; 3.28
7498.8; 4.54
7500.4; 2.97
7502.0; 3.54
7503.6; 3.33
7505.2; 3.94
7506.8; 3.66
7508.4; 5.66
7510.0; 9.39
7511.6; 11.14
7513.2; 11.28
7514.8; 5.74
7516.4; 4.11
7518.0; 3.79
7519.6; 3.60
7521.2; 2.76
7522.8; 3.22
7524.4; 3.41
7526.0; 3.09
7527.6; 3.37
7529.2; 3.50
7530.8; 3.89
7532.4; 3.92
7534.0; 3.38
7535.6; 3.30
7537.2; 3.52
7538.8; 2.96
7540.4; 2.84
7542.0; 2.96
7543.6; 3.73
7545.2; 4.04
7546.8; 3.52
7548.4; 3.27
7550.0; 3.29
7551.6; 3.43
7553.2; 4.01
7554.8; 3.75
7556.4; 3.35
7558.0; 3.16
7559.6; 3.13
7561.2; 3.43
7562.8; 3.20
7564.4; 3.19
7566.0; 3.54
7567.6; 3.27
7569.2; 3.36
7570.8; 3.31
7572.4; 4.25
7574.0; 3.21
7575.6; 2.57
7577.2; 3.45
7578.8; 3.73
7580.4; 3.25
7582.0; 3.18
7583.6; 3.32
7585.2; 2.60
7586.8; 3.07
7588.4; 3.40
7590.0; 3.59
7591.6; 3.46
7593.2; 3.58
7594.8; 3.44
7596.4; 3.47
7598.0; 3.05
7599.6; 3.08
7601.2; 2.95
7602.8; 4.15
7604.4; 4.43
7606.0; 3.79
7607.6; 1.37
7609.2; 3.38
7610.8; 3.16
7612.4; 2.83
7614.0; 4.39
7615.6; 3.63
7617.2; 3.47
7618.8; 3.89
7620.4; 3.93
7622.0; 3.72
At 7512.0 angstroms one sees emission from [N II]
